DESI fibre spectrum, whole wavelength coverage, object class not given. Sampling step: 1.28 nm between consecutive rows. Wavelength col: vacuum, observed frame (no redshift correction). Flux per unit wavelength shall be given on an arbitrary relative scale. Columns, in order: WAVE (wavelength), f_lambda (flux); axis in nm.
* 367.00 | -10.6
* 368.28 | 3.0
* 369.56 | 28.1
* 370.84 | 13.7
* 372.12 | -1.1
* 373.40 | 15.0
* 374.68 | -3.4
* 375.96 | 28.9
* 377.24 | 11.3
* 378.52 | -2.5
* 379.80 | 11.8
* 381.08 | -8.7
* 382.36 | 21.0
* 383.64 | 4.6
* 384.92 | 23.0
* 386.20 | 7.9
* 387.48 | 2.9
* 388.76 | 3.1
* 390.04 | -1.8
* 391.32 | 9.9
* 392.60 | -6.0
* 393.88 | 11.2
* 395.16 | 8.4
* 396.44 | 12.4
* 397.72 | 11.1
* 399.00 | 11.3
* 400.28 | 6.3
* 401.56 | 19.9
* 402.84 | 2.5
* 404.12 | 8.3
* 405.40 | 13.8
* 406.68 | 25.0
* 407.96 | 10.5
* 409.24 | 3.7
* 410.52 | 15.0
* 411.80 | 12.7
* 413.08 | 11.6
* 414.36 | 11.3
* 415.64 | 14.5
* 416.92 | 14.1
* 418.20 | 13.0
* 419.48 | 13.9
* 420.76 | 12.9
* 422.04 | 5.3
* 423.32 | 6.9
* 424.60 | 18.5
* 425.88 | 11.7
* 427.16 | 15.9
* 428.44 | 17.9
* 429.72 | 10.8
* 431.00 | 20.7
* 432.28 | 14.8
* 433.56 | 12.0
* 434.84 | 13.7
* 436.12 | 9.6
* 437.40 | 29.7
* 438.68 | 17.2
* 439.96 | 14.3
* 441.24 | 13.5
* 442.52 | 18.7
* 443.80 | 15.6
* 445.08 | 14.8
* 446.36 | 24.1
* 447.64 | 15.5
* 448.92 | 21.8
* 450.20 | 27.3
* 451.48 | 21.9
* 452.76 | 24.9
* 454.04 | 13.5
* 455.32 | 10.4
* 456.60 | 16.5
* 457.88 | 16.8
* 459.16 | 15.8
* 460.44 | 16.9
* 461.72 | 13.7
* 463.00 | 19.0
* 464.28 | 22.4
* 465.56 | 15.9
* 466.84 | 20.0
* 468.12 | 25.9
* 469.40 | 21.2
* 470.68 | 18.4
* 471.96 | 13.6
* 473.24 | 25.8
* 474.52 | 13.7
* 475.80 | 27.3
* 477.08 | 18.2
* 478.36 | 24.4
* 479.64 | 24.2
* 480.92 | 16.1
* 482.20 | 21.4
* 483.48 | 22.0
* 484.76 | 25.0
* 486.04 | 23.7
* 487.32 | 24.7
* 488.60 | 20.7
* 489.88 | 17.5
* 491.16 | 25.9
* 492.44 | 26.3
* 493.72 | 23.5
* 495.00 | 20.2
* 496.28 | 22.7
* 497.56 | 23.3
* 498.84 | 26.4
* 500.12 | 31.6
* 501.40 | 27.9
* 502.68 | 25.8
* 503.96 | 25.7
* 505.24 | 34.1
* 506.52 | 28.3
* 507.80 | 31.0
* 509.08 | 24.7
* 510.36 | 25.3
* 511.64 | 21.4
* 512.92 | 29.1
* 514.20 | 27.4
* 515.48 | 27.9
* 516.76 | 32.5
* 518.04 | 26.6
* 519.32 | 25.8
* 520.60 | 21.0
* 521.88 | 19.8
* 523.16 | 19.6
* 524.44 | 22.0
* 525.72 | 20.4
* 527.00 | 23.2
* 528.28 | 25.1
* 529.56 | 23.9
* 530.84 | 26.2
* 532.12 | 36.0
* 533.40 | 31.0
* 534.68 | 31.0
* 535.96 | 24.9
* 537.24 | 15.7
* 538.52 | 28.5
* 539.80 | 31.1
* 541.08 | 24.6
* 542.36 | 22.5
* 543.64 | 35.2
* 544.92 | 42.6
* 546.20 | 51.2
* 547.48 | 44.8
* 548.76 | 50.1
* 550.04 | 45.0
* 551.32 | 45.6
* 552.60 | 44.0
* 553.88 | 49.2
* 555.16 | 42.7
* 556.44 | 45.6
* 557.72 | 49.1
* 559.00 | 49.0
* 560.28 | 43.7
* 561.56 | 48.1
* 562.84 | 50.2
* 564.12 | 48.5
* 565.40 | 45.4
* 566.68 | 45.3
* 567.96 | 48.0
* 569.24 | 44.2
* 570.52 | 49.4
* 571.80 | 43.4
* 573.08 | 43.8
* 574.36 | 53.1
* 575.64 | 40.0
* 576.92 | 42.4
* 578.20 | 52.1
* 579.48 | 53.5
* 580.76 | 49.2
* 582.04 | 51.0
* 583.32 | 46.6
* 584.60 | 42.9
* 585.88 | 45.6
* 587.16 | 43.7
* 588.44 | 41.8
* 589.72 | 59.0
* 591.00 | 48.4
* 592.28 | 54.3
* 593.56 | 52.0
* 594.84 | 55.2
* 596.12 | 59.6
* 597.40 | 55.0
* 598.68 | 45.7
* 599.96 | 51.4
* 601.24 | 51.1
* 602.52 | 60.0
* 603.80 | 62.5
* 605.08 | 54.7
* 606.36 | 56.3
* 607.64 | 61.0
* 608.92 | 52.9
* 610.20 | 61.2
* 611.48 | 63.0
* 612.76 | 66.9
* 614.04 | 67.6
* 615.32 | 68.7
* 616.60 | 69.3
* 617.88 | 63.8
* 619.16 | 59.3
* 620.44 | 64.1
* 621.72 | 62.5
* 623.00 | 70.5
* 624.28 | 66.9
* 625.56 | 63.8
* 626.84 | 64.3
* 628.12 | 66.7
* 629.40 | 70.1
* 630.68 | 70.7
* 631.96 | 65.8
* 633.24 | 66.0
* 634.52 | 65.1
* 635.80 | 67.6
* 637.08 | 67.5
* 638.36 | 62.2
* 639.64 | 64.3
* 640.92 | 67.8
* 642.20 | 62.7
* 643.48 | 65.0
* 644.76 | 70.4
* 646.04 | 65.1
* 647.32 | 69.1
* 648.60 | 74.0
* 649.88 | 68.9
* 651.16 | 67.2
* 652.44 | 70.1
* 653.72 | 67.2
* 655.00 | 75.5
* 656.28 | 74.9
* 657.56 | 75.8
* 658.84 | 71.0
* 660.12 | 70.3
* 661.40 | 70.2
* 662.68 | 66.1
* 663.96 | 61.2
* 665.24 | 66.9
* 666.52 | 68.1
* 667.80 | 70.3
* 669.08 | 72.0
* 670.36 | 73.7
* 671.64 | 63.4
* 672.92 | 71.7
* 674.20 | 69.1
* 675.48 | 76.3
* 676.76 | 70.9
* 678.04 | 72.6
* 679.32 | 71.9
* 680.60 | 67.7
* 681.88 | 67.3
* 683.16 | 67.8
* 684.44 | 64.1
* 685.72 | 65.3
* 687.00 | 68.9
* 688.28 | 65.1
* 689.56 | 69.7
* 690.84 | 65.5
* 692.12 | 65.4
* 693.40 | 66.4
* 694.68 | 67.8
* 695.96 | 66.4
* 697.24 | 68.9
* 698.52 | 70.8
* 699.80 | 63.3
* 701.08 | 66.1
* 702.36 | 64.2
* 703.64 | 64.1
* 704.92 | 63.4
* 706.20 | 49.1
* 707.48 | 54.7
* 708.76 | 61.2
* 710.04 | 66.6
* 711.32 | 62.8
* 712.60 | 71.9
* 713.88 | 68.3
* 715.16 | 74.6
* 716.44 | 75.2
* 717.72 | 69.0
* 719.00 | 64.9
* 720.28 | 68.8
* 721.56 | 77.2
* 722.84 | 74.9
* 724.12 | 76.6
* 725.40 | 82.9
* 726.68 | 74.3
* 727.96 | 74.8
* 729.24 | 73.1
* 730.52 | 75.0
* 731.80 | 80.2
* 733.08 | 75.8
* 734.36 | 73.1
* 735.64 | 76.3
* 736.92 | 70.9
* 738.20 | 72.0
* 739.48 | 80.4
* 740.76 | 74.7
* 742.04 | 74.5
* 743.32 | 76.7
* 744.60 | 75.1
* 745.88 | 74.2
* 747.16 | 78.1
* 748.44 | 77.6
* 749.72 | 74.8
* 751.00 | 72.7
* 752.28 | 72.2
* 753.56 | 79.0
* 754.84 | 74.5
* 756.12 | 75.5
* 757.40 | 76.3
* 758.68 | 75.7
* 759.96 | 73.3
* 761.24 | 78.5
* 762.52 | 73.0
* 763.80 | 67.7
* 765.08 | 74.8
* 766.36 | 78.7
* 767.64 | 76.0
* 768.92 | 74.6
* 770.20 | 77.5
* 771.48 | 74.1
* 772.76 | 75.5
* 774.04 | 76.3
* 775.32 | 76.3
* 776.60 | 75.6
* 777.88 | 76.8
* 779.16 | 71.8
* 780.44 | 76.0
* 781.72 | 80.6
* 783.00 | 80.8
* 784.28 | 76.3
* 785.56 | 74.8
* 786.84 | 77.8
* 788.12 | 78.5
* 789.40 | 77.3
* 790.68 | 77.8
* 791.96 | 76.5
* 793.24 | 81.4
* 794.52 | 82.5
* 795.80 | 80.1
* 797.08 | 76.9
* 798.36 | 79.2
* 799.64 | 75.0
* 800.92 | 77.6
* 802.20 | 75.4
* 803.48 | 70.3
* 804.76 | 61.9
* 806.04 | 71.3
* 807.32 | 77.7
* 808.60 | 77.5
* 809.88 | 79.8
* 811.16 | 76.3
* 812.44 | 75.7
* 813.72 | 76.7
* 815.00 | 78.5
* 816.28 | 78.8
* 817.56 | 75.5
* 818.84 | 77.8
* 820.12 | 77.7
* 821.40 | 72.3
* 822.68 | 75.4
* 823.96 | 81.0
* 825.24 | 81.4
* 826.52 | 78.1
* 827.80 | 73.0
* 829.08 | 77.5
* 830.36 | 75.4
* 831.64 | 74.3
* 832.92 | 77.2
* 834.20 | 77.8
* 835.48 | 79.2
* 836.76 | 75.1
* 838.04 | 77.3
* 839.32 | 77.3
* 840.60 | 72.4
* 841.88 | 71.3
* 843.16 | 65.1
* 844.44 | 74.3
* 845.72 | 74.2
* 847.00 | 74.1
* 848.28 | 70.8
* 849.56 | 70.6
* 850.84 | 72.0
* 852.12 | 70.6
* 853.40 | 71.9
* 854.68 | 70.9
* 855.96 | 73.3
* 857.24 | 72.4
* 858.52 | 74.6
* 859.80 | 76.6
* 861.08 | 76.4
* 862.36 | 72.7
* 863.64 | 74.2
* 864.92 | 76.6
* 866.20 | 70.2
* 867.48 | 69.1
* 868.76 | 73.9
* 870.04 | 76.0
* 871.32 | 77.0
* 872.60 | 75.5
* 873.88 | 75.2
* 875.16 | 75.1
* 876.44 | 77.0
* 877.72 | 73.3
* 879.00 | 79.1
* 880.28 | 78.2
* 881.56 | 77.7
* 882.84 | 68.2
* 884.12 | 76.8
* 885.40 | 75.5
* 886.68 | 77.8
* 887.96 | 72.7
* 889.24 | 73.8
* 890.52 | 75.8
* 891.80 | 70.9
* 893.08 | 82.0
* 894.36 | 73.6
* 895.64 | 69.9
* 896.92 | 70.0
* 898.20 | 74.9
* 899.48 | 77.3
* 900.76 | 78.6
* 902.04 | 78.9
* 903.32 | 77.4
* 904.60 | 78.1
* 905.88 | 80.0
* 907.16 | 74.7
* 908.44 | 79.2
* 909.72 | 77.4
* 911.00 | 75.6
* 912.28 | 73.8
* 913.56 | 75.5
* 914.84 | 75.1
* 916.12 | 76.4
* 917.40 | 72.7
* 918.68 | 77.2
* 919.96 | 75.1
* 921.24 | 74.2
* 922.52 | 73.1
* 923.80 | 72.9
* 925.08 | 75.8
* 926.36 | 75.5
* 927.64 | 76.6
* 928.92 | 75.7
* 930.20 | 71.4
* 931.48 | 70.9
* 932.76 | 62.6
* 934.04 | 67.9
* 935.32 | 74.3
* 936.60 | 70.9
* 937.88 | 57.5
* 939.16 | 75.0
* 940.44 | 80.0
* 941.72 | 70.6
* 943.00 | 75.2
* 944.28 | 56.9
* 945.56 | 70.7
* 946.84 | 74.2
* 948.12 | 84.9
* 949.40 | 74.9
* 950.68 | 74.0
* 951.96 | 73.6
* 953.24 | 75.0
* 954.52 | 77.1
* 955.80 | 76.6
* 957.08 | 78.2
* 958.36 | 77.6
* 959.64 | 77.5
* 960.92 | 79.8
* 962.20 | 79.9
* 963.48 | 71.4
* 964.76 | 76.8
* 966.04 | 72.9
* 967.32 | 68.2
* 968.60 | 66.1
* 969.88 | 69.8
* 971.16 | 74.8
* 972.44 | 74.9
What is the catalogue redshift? 0.37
